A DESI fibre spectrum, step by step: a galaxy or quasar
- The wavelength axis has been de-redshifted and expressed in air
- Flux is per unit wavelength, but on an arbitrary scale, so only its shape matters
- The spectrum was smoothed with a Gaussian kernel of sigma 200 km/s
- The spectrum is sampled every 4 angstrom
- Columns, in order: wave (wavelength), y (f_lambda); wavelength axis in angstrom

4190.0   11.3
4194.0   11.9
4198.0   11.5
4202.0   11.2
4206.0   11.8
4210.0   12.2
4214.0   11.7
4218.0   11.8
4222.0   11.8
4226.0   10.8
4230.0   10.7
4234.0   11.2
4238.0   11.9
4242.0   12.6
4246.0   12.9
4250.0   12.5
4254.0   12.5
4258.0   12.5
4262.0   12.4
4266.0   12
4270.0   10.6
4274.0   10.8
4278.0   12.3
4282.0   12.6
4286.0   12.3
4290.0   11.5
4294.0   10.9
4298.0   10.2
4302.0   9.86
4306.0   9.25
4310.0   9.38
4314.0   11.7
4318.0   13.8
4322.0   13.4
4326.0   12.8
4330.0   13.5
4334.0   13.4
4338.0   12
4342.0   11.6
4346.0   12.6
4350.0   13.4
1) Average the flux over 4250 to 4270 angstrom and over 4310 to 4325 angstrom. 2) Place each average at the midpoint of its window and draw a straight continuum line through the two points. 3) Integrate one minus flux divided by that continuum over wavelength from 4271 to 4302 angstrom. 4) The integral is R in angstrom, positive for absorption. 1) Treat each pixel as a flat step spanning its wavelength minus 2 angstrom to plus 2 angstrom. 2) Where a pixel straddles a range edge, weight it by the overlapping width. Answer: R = 2.4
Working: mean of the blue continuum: 12.2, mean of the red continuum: 12.5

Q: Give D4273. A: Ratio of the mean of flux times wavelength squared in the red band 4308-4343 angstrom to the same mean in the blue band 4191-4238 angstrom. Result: 1.1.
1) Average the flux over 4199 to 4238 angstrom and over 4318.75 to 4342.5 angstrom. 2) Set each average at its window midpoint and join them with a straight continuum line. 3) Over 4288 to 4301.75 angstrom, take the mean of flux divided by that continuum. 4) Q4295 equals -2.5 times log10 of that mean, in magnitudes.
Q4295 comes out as 0.16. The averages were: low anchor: 11.5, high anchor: 12.9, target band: 10.7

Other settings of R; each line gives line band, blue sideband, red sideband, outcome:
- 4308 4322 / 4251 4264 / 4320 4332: 1.3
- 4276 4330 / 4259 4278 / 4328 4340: 3.1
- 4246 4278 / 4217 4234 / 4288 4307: -3.5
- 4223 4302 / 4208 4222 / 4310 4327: 3.1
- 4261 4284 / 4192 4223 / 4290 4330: -0.5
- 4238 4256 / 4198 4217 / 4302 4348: -1.1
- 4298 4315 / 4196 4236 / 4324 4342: 3.4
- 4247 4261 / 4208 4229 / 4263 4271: -1.2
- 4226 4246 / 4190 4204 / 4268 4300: -0.3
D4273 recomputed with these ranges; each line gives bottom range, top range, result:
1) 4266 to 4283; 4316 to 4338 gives 1.17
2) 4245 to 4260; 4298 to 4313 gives 0.79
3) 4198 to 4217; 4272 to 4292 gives 1.05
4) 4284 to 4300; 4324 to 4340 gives 1.17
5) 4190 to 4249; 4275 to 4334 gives 1.04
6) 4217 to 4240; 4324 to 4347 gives 1.17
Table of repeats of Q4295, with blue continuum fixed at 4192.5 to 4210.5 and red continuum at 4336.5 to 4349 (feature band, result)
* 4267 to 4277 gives 0.089 mag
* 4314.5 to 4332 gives -0.096 mag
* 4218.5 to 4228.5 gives 0.038 mag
